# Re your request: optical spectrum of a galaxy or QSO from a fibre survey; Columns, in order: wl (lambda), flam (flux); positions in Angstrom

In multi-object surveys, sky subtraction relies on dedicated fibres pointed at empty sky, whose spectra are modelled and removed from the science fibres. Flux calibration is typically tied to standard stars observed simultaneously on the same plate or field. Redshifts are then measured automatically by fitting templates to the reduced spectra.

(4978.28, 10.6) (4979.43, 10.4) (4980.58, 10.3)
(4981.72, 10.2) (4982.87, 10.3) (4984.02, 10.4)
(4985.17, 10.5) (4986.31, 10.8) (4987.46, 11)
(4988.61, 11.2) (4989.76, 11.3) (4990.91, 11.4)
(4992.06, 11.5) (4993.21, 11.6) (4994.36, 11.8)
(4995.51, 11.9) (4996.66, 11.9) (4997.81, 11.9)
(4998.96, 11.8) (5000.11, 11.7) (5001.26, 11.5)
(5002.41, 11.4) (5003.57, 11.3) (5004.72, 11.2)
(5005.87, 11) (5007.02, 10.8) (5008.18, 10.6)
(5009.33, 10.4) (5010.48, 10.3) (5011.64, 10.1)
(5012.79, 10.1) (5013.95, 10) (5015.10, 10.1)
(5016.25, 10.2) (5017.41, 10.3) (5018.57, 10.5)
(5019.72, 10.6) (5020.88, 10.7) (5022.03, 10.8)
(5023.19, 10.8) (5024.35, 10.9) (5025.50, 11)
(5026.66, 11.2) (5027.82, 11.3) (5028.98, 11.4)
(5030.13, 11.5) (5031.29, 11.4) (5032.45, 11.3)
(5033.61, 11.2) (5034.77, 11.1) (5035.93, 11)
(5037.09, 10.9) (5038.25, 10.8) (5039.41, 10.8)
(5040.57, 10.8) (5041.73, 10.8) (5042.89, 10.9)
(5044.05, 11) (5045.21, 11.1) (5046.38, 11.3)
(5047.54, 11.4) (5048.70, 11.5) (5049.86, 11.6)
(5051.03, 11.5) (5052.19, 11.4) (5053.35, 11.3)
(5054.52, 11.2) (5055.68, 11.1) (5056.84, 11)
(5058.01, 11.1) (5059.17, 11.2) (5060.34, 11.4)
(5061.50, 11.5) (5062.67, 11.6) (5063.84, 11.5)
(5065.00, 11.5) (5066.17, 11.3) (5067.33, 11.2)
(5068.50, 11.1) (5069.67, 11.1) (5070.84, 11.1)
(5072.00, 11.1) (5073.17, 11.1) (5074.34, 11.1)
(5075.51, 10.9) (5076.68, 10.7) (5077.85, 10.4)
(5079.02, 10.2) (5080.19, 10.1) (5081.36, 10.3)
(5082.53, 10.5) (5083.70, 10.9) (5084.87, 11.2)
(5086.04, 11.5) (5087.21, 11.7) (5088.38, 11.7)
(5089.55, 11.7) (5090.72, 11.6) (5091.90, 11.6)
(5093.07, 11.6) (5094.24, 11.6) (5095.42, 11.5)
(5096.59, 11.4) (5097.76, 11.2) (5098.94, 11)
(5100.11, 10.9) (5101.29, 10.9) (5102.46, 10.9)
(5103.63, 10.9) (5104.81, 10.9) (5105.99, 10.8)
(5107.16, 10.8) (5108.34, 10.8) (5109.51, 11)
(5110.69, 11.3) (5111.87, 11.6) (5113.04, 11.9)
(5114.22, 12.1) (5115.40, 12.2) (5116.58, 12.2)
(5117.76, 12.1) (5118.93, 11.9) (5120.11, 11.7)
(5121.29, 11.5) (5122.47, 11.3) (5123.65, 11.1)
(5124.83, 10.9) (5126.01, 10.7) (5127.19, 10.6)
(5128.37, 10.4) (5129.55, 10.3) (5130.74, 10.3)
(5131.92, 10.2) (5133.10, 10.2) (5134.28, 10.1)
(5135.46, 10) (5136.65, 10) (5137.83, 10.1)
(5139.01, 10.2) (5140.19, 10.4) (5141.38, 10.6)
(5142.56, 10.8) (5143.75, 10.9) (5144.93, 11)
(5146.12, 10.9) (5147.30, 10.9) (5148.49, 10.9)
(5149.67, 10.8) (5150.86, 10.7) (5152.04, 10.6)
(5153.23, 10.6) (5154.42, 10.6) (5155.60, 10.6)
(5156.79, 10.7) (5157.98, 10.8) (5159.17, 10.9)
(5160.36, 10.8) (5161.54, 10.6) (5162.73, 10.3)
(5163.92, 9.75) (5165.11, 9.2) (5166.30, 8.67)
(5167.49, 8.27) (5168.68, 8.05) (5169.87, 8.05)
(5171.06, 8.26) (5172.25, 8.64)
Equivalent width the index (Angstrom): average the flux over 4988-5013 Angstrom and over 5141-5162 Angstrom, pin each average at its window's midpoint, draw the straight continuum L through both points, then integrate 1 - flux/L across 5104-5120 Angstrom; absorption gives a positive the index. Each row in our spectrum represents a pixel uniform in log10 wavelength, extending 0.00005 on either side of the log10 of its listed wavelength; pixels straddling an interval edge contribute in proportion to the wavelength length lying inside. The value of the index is -0.91 Angstrom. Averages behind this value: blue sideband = 11.2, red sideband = 10.8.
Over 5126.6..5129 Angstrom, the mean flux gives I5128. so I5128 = 10.5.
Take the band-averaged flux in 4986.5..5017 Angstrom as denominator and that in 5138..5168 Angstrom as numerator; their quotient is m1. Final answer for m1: 0.94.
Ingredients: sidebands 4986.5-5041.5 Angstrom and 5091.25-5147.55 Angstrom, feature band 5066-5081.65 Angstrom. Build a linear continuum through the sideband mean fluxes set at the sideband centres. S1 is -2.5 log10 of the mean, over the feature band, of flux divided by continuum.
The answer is 0.02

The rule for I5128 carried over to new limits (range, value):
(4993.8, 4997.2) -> 11.9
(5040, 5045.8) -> 10.9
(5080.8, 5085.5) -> 10.7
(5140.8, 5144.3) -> 10.8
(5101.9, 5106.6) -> 10.9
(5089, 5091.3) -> 11.7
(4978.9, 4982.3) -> 10.3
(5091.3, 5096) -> 11.6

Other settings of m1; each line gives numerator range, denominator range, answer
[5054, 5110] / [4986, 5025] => 1.01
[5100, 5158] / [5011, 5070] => 0.99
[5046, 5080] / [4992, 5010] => 0.98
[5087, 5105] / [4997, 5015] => 1.04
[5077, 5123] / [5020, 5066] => 1.01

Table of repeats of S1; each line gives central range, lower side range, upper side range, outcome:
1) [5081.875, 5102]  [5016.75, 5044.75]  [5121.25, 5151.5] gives -0.06 mag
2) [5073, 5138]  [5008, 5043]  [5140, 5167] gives -0.04 mag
